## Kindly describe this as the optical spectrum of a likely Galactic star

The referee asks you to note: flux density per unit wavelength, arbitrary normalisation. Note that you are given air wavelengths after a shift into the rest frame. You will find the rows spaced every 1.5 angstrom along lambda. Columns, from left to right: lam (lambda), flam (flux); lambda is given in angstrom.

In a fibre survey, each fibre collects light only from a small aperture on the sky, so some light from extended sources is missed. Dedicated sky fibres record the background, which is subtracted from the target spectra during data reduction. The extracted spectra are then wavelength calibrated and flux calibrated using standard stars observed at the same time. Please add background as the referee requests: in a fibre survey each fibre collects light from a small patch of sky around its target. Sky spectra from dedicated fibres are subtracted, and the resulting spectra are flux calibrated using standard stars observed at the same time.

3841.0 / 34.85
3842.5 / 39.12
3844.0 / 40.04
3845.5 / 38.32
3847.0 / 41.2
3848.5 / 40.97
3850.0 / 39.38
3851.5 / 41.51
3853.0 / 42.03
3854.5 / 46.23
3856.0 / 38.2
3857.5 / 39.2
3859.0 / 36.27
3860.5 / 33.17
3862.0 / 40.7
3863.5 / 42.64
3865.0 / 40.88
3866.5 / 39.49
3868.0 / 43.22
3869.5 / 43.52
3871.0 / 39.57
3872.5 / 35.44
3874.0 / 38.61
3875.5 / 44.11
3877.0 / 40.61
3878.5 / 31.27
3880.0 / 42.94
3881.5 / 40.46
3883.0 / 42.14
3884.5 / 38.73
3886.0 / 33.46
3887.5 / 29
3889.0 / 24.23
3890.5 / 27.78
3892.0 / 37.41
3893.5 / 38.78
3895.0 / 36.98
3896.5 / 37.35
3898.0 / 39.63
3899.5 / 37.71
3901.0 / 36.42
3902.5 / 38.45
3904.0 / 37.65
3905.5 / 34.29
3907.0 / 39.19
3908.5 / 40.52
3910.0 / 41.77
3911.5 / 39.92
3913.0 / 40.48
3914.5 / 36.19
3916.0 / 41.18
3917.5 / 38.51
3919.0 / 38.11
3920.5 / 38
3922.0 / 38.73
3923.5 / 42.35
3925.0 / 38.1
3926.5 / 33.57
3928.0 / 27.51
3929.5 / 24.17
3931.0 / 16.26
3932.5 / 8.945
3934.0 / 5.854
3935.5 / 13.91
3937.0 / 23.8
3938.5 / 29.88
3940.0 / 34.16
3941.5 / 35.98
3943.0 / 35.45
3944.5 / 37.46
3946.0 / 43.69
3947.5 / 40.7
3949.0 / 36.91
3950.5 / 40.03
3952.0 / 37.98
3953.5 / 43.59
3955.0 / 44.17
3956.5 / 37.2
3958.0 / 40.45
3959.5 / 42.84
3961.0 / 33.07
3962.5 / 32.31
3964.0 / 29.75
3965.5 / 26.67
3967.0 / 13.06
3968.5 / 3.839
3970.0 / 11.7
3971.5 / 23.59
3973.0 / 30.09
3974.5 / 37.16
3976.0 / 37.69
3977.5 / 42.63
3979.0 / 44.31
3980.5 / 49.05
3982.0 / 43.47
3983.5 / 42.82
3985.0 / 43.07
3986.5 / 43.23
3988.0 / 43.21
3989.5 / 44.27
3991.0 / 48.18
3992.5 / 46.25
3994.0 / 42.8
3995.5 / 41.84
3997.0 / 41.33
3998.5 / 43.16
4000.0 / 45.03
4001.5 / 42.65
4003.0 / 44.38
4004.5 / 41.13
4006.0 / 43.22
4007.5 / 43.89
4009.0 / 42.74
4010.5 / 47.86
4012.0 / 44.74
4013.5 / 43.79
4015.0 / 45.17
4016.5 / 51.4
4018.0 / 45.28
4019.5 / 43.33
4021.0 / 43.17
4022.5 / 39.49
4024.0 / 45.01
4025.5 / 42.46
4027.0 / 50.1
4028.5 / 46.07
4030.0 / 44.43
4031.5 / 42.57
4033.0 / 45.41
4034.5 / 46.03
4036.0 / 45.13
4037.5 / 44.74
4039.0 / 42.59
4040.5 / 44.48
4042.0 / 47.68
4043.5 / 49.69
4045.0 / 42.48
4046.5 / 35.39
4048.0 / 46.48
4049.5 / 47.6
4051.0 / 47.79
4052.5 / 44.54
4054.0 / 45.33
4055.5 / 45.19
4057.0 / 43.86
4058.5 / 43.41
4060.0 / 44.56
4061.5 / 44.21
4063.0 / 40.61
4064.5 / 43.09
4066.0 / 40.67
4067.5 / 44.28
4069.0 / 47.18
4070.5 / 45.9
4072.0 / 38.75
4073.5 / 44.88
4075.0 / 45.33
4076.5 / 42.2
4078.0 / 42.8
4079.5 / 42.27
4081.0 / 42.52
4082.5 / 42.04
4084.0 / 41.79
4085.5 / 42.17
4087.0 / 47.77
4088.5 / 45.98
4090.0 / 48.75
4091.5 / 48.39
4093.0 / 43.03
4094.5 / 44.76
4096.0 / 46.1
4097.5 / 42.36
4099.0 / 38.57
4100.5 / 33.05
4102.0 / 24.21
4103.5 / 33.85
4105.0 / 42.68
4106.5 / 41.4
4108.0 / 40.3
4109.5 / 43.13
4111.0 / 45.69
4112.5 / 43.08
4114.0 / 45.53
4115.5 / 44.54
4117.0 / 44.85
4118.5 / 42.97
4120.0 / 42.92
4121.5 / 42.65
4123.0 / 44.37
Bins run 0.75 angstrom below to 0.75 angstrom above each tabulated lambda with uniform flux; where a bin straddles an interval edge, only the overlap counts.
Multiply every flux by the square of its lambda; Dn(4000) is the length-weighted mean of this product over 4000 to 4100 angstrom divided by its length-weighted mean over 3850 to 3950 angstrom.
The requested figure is 1.33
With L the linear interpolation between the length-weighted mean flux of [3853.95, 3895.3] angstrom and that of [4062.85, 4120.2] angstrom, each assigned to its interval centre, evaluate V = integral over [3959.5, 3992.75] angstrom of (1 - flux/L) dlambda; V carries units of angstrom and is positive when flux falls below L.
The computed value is 4.3 angstrom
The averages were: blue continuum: 38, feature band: 35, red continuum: 42.6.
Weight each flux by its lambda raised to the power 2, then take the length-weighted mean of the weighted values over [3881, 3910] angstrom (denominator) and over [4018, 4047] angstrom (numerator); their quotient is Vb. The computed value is 1.30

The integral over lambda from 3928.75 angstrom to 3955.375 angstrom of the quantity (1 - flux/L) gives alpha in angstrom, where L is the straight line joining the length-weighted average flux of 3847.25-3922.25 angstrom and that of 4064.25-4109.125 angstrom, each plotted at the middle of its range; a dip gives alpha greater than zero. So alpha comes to 6.09 angstrom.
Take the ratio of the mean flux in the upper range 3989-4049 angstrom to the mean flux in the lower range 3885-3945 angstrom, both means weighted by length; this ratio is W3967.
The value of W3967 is 1.34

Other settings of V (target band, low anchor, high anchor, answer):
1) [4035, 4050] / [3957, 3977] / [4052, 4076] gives -1.6 angstrom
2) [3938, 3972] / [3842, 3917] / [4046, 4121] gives 6.2 angstrom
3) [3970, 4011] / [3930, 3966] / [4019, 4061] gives -3.9 angstrom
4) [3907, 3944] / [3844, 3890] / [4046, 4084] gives 7.6 angstrom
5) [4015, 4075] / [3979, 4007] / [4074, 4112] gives -2.2 angstrom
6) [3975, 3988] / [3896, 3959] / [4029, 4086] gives -1.5 angstrom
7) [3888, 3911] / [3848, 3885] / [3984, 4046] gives 2.5 angstrom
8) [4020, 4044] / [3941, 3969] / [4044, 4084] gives -2.3 angstrom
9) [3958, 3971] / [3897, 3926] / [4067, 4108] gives 4.8 angstrom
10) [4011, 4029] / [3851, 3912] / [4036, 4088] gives -1.0 angstrom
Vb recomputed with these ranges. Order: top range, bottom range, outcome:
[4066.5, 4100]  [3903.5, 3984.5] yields 1.39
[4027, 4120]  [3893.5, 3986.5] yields 1.35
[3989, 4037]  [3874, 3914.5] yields 1.26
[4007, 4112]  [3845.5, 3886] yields 1.20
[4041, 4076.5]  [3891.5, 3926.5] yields 1.24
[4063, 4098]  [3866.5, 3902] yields 1.30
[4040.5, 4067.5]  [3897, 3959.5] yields 1.35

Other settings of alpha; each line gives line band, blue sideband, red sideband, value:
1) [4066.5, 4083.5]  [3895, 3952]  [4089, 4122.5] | -1.1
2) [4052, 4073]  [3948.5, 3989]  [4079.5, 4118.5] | -1.7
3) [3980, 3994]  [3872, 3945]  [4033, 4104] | -2.1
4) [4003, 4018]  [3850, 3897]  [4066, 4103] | -1.4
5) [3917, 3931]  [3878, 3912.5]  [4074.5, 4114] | 1.2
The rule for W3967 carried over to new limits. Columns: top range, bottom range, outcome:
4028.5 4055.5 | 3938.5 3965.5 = 1.20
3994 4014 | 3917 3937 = 1.57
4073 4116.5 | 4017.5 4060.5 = 0.95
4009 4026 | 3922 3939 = 1.82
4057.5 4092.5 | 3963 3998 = 1.22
